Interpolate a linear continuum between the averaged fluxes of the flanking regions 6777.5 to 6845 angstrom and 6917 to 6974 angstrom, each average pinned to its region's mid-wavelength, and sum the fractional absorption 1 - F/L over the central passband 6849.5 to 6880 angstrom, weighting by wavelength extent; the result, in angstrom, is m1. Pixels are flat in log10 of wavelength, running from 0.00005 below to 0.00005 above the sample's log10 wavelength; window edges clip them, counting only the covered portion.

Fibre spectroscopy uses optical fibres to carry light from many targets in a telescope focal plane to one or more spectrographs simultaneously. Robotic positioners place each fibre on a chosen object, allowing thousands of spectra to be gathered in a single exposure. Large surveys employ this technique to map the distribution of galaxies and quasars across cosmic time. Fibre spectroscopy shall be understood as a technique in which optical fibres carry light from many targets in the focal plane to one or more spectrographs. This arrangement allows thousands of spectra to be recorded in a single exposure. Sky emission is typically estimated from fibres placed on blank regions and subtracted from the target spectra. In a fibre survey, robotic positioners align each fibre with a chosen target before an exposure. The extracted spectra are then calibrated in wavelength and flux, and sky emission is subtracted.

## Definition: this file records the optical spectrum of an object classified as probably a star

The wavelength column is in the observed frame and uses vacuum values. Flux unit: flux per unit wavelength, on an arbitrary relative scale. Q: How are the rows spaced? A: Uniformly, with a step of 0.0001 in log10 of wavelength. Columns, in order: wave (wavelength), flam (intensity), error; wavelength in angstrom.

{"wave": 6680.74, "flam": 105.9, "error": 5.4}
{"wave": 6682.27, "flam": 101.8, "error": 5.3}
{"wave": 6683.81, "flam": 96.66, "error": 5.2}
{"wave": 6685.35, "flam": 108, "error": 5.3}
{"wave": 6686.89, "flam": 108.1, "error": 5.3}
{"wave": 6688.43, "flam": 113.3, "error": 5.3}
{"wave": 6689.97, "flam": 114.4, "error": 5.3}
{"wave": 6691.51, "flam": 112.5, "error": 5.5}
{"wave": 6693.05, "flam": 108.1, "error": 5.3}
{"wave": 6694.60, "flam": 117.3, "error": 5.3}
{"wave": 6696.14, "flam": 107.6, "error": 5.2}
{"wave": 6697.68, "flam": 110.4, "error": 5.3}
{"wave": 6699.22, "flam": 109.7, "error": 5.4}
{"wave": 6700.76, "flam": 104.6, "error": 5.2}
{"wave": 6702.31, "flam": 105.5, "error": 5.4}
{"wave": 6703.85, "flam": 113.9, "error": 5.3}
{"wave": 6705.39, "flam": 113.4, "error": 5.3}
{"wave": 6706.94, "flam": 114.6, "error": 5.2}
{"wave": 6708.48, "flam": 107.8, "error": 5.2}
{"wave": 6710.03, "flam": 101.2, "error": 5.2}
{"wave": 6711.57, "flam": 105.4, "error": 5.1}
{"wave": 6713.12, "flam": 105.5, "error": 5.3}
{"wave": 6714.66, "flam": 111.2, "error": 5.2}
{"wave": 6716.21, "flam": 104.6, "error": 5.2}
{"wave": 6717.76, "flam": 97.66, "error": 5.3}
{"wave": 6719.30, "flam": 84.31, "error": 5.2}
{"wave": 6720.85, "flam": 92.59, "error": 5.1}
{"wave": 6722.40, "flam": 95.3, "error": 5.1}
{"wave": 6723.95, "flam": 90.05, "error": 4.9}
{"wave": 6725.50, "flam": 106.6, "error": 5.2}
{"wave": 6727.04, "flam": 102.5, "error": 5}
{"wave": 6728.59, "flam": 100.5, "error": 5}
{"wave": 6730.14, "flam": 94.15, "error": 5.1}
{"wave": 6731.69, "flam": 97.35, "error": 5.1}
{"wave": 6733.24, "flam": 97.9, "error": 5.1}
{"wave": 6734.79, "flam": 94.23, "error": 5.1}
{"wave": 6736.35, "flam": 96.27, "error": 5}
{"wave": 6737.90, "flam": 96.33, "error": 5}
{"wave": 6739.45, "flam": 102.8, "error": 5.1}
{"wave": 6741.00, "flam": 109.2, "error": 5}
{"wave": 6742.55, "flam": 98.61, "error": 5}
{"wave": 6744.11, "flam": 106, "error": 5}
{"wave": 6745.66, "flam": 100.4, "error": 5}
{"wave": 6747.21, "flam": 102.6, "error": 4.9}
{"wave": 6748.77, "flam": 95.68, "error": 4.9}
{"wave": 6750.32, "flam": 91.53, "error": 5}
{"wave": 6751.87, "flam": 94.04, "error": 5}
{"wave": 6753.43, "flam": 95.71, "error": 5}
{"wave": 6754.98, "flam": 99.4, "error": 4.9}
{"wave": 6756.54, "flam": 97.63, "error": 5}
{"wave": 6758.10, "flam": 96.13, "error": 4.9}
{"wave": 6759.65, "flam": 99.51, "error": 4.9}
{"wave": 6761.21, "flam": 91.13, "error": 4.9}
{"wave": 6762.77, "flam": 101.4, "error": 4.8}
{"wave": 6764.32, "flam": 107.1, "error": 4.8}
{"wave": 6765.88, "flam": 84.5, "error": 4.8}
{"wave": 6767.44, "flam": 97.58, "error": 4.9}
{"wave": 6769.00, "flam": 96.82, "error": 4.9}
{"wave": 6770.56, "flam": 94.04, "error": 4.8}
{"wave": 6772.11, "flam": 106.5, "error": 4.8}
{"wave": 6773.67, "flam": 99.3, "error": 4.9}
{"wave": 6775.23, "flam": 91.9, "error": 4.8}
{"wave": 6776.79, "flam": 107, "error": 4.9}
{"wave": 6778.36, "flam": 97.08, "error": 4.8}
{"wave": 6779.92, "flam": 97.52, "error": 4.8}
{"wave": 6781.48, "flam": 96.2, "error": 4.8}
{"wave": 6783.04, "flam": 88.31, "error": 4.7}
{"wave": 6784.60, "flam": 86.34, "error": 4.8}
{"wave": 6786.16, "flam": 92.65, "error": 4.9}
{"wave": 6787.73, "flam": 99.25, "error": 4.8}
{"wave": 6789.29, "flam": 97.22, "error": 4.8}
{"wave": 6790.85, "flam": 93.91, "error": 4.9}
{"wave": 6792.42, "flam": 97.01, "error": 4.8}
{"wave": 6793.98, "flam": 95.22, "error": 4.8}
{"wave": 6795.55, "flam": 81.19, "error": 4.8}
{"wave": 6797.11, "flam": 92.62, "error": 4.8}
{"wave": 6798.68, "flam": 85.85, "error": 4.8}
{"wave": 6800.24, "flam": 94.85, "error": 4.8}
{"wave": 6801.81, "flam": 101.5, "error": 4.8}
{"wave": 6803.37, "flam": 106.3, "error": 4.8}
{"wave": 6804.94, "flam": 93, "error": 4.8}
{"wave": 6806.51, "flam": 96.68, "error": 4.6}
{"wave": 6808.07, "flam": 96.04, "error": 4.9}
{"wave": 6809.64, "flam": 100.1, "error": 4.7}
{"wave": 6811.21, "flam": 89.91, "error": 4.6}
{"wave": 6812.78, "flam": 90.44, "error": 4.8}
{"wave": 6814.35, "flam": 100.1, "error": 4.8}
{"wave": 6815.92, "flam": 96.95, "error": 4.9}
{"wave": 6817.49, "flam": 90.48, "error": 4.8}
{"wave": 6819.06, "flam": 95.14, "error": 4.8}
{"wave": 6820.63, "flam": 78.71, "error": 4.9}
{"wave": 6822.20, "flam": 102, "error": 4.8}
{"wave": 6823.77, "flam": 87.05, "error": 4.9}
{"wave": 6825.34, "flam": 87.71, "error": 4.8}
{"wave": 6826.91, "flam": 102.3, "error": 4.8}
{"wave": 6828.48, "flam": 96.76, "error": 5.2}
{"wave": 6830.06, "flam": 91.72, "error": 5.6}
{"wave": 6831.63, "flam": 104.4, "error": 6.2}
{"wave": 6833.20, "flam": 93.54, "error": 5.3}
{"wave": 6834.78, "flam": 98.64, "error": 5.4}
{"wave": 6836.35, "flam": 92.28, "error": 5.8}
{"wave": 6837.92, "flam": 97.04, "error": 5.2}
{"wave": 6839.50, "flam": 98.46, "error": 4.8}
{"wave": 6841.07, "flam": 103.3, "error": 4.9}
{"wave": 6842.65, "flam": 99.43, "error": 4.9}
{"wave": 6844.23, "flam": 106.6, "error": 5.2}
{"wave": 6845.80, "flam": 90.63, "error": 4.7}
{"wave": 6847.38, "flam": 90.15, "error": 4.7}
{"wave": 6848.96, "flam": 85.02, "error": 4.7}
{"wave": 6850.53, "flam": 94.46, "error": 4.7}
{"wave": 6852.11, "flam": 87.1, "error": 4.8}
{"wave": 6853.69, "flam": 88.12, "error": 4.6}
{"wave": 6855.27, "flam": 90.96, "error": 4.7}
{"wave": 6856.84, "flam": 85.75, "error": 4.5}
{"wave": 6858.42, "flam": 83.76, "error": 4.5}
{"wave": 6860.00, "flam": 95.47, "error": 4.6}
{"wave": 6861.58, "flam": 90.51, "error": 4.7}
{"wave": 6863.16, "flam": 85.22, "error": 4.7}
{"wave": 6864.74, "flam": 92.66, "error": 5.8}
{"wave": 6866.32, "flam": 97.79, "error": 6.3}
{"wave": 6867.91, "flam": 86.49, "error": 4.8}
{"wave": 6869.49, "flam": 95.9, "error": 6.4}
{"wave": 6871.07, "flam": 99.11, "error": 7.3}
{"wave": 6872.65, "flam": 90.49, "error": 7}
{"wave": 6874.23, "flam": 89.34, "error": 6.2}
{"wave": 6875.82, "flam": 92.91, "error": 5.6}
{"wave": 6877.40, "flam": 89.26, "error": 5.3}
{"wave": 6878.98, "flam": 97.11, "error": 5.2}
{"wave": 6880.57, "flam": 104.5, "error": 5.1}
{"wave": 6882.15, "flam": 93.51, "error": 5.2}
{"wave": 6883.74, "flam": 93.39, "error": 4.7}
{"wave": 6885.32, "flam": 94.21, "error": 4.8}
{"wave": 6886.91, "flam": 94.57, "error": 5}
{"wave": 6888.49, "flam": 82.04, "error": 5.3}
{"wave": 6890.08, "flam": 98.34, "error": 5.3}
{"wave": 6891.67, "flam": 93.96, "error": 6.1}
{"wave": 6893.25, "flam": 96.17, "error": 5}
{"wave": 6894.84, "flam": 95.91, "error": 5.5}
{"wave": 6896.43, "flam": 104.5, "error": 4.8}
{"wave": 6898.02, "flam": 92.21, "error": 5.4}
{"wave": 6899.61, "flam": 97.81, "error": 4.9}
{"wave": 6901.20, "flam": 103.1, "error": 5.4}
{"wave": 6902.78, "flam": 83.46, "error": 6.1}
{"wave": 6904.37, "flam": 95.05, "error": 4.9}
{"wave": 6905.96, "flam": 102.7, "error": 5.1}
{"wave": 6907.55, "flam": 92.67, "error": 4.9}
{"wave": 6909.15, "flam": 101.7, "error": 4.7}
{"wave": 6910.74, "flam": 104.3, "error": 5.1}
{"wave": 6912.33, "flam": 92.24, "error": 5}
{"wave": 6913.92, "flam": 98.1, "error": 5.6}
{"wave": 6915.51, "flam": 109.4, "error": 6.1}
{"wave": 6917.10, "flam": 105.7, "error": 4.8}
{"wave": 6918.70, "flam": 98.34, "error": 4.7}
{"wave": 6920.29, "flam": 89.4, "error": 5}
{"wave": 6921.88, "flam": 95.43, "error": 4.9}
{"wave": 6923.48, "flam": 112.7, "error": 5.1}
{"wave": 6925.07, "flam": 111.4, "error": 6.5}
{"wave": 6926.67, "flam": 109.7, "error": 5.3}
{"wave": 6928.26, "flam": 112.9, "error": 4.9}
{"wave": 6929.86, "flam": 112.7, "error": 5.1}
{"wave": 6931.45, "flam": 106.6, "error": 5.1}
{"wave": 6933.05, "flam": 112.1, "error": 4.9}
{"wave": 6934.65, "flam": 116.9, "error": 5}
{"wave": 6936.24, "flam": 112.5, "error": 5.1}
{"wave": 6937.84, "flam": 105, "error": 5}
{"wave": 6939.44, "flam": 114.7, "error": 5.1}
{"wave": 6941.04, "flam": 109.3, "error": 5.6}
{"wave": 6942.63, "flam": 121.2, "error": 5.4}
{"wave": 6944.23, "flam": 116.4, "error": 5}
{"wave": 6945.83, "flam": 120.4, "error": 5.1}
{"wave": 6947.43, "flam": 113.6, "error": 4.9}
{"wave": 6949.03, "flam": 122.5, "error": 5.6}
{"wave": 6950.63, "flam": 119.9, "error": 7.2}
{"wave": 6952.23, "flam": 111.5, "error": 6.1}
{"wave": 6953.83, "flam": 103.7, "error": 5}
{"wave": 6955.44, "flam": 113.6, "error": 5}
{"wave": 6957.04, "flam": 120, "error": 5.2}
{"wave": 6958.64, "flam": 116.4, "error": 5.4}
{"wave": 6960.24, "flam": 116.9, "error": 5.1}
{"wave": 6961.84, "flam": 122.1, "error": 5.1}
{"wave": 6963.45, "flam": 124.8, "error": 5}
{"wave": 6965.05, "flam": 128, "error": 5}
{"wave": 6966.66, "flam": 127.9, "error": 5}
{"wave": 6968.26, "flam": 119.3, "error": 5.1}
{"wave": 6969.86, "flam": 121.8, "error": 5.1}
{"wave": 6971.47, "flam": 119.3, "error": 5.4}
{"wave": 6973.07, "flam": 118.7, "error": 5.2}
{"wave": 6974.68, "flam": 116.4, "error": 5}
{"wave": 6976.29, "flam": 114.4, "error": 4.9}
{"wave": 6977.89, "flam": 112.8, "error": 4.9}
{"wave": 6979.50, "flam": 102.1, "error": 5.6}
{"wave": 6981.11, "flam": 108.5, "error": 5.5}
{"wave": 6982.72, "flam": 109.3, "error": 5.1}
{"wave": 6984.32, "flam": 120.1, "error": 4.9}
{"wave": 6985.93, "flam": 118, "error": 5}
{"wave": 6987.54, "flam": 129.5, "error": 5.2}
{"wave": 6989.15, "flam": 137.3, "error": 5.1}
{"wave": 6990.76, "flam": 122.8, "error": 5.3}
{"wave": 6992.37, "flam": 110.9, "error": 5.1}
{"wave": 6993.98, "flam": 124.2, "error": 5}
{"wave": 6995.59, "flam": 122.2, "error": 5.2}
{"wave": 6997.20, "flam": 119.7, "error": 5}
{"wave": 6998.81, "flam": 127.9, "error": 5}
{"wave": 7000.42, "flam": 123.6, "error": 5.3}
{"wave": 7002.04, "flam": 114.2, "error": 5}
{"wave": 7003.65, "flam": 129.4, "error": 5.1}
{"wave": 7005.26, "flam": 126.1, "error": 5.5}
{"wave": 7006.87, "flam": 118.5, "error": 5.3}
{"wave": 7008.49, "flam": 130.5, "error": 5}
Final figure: 3.4 angstrom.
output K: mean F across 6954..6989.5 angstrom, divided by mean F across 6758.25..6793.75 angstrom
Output 1.23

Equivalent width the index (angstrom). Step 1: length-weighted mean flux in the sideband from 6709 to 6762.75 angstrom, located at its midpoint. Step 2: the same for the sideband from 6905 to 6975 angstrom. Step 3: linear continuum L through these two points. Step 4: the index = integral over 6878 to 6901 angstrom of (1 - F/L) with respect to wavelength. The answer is 2.7 angstrom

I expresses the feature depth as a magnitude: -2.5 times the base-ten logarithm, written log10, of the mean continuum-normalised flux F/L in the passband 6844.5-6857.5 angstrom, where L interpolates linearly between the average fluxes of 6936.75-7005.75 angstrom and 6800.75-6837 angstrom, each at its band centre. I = 0.118 mag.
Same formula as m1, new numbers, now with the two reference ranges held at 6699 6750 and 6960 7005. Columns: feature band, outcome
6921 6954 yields 1.2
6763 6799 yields 3.5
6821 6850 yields 3.7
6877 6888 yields 1.7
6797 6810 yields 1.3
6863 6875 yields 2.1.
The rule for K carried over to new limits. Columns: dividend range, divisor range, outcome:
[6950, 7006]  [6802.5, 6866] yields 1.27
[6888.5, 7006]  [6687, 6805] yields 1.12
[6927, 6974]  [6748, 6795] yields 1.21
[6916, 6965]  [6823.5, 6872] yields 1.20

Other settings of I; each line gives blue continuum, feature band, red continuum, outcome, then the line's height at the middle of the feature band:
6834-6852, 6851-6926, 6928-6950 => 0.10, 104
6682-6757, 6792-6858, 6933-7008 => 0.16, 109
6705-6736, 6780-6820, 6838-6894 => 0.02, 96.5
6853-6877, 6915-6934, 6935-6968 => 0.03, 109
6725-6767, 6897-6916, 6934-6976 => 0.16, 113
